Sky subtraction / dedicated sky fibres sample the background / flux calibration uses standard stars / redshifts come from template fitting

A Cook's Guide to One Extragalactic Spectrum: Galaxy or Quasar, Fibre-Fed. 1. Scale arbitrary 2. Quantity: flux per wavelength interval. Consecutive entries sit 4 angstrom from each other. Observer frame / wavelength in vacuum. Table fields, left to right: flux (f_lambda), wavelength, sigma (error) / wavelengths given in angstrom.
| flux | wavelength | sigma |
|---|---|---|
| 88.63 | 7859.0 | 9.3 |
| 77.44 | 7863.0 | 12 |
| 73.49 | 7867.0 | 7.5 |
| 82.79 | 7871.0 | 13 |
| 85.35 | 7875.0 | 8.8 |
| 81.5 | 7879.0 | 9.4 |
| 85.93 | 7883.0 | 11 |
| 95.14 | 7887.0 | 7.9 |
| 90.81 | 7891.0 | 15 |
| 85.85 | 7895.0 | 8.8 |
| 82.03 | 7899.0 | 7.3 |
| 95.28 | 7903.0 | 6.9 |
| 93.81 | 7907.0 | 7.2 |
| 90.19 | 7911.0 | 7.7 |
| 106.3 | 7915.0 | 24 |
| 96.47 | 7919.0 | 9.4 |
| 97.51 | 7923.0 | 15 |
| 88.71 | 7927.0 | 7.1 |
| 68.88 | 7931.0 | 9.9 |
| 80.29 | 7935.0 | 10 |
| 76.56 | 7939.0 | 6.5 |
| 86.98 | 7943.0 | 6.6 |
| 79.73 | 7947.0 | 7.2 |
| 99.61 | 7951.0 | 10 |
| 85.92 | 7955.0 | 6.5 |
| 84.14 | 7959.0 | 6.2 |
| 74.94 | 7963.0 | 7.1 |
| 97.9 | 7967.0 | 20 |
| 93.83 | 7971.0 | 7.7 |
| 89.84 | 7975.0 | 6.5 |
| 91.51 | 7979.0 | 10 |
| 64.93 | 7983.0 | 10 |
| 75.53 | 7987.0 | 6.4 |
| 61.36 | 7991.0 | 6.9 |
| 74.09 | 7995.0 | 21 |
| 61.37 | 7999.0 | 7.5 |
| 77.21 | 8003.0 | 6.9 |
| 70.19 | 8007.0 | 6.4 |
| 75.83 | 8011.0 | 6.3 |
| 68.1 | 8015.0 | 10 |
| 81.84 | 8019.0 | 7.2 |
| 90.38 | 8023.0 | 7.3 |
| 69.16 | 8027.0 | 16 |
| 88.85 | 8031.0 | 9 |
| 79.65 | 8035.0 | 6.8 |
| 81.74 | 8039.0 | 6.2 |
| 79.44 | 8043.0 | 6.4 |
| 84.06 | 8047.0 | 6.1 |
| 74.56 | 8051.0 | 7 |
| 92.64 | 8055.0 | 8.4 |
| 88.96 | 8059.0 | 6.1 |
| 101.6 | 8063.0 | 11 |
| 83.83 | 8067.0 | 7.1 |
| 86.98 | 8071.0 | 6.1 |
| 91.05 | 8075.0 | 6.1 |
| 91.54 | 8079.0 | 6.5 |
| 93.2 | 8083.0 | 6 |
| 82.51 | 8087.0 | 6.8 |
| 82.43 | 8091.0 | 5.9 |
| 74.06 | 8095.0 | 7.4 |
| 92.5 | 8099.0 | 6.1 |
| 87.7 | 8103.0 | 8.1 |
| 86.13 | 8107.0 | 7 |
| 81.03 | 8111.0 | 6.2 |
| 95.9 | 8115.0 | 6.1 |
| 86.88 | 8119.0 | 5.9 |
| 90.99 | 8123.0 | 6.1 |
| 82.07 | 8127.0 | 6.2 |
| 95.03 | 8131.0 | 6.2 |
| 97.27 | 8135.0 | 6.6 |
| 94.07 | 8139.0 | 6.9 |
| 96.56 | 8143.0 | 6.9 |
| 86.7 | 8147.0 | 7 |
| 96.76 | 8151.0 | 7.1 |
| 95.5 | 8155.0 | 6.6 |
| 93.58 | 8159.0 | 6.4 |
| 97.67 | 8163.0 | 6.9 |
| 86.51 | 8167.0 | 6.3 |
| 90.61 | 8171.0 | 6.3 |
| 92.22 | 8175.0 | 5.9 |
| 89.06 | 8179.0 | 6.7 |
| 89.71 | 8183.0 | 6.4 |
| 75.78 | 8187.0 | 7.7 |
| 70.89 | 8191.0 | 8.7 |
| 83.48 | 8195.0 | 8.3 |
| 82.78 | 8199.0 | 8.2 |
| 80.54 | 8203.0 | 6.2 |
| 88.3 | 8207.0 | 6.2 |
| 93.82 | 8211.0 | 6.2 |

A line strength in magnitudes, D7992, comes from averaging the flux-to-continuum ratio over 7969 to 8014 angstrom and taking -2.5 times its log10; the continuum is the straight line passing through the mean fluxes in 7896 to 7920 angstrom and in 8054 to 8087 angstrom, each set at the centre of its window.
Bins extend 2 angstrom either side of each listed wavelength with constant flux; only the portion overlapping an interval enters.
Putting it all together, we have 0.21 mag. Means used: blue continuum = 93.6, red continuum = 90.7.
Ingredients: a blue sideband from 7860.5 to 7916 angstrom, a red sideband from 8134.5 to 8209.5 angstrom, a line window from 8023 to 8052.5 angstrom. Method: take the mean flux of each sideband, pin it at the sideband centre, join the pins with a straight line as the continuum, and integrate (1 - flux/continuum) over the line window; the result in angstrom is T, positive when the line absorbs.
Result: 2.5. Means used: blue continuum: 87.2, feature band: 80.5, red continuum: 88.7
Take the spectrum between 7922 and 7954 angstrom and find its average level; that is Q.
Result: 84.4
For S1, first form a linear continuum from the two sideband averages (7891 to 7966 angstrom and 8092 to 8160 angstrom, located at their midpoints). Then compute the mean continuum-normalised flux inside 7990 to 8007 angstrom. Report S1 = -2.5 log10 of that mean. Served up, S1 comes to 0.27 mag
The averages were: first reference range 87.6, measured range 69.1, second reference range 90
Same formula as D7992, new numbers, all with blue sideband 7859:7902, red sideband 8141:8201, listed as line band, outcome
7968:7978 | -0.08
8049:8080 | -0.02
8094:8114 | 0.03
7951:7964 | 0.01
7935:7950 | 0.04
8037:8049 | 0.06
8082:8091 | 0.02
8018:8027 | 0.05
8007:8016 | 0.20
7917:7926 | -0.13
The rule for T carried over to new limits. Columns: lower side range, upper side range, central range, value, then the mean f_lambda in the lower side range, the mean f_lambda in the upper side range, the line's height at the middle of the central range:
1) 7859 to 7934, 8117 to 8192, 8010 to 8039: 3.1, 87.6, 90.1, 88.8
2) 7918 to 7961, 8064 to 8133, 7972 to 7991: 1.5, 85.6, 87.5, 86.1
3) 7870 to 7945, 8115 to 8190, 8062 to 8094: 0.6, 88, 90.8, 89.9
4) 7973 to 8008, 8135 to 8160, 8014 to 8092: -2.6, 74.1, 94.1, 82.1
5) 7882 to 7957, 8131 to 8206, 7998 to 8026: 4.3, 88.8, 89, 88.9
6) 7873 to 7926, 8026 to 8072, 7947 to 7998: 3.3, 91.2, 84.6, 88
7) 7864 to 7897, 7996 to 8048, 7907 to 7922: -2.5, 84.9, 77.3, 83.1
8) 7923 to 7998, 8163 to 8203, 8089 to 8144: -2.9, 82.1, 85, 84.1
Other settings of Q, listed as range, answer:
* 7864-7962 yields 87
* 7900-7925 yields 96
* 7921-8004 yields 81.5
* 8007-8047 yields 79.2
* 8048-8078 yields 88.5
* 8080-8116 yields 86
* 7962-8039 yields 78.4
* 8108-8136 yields 89.5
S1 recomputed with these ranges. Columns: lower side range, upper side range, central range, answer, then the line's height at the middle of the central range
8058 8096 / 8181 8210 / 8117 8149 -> -0.07 mag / 85.2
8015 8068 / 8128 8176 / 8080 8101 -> 0.03 mag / 88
